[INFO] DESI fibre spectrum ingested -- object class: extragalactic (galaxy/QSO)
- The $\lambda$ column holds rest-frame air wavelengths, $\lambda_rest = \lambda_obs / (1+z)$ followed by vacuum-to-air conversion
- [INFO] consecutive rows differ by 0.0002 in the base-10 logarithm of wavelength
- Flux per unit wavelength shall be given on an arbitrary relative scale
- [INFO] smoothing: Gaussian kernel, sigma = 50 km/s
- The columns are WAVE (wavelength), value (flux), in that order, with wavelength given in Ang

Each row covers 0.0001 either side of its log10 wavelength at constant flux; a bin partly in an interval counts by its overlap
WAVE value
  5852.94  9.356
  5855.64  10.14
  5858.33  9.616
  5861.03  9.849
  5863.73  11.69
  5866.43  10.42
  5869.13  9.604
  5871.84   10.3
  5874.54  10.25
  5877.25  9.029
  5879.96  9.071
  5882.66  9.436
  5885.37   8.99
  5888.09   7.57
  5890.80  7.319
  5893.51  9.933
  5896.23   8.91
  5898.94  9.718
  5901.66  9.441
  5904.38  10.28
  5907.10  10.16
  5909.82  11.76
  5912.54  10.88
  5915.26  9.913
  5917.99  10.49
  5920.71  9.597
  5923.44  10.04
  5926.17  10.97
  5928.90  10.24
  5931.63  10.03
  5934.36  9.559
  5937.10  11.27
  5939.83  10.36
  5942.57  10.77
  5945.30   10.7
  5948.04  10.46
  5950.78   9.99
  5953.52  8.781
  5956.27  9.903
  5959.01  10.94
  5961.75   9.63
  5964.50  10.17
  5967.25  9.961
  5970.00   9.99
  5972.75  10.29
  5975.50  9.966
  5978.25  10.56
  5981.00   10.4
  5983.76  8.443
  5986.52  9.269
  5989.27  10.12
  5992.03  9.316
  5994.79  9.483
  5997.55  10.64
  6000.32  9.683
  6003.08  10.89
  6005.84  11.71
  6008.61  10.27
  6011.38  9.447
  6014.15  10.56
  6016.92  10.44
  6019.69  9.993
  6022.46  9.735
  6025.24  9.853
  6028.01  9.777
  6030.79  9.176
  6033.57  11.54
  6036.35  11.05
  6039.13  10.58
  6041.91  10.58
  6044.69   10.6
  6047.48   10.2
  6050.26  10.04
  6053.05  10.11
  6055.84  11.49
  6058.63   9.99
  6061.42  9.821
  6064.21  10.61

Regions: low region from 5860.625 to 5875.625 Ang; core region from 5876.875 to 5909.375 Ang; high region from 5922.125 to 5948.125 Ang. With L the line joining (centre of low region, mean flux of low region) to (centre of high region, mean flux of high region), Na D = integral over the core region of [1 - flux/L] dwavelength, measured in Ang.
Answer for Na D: 3.7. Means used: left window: 10.4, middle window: 9.23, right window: 10.4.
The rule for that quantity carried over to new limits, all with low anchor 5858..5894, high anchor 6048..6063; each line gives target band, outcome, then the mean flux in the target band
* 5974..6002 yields 0.5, 9.8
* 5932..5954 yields -1.1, 10.3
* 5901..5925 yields -1.6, 10.3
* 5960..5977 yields -0.2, 10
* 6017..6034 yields 0.3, 9.96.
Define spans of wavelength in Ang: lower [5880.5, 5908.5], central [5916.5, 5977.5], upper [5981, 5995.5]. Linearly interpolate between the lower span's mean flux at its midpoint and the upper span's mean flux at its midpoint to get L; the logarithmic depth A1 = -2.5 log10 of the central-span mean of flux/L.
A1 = -0.098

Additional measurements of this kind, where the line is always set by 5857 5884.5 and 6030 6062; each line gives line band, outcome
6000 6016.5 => -0.01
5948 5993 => 0.04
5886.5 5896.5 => 0.19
